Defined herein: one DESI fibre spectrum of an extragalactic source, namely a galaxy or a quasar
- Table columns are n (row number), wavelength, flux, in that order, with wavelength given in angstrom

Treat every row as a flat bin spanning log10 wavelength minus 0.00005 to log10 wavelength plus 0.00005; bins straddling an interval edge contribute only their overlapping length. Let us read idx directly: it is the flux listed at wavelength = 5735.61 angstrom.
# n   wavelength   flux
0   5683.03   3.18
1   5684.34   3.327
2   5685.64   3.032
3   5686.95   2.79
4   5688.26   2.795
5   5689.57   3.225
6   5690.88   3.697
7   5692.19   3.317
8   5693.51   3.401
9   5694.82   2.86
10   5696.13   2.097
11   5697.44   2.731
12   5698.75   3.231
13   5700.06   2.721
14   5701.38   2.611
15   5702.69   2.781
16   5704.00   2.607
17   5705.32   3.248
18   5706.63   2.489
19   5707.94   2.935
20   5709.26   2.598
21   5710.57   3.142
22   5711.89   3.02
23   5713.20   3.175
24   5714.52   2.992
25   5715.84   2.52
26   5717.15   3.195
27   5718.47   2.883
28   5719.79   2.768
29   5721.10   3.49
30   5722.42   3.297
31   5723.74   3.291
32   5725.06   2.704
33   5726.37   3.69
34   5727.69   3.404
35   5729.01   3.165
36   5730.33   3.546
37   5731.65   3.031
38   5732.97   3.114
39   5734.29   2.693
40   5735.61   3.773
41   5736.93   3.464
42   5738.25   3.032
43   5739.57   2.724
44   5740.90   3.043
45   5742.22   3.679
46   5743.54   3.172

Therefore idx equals 3.773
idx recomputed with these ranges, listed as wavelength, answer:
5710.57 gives 3.142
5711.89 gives 3.02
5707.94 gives 2.935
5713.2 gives 3.175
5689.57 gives 3.225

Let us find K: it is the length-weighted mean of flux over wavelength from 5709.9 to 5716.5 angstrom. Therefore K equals 2.97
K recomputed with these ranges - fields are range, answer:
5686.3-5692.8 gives 3.16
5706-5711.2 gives 2.79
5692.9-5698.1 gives 2.77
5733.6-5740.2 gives 3.14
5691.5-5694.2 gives 3.35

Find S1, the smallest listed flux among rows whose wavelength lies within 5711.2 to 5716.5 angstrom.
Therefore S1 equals 2.52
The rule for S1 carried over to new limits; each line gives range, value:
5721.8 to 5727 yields 2.704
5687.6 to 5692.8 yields 2.795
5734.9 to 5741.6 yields 2.724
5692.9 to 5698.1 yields 2.097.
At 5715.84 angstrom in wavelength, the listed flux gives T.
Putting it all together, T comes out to 2.52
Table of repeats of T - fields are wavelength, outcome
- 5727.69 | 3.404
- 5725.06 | 2.704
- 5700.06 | 2.721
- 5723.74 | 3.291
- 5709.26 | 2.598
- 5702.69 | 2.781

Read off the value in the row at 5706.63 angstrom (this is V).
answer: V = 2.489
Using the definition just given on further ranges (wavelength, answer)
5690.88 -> 3.697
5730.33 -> 3.546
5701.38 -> 2.611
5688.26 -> 2.795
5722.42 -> 3.297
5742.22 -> 3.679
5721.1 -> 3.49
